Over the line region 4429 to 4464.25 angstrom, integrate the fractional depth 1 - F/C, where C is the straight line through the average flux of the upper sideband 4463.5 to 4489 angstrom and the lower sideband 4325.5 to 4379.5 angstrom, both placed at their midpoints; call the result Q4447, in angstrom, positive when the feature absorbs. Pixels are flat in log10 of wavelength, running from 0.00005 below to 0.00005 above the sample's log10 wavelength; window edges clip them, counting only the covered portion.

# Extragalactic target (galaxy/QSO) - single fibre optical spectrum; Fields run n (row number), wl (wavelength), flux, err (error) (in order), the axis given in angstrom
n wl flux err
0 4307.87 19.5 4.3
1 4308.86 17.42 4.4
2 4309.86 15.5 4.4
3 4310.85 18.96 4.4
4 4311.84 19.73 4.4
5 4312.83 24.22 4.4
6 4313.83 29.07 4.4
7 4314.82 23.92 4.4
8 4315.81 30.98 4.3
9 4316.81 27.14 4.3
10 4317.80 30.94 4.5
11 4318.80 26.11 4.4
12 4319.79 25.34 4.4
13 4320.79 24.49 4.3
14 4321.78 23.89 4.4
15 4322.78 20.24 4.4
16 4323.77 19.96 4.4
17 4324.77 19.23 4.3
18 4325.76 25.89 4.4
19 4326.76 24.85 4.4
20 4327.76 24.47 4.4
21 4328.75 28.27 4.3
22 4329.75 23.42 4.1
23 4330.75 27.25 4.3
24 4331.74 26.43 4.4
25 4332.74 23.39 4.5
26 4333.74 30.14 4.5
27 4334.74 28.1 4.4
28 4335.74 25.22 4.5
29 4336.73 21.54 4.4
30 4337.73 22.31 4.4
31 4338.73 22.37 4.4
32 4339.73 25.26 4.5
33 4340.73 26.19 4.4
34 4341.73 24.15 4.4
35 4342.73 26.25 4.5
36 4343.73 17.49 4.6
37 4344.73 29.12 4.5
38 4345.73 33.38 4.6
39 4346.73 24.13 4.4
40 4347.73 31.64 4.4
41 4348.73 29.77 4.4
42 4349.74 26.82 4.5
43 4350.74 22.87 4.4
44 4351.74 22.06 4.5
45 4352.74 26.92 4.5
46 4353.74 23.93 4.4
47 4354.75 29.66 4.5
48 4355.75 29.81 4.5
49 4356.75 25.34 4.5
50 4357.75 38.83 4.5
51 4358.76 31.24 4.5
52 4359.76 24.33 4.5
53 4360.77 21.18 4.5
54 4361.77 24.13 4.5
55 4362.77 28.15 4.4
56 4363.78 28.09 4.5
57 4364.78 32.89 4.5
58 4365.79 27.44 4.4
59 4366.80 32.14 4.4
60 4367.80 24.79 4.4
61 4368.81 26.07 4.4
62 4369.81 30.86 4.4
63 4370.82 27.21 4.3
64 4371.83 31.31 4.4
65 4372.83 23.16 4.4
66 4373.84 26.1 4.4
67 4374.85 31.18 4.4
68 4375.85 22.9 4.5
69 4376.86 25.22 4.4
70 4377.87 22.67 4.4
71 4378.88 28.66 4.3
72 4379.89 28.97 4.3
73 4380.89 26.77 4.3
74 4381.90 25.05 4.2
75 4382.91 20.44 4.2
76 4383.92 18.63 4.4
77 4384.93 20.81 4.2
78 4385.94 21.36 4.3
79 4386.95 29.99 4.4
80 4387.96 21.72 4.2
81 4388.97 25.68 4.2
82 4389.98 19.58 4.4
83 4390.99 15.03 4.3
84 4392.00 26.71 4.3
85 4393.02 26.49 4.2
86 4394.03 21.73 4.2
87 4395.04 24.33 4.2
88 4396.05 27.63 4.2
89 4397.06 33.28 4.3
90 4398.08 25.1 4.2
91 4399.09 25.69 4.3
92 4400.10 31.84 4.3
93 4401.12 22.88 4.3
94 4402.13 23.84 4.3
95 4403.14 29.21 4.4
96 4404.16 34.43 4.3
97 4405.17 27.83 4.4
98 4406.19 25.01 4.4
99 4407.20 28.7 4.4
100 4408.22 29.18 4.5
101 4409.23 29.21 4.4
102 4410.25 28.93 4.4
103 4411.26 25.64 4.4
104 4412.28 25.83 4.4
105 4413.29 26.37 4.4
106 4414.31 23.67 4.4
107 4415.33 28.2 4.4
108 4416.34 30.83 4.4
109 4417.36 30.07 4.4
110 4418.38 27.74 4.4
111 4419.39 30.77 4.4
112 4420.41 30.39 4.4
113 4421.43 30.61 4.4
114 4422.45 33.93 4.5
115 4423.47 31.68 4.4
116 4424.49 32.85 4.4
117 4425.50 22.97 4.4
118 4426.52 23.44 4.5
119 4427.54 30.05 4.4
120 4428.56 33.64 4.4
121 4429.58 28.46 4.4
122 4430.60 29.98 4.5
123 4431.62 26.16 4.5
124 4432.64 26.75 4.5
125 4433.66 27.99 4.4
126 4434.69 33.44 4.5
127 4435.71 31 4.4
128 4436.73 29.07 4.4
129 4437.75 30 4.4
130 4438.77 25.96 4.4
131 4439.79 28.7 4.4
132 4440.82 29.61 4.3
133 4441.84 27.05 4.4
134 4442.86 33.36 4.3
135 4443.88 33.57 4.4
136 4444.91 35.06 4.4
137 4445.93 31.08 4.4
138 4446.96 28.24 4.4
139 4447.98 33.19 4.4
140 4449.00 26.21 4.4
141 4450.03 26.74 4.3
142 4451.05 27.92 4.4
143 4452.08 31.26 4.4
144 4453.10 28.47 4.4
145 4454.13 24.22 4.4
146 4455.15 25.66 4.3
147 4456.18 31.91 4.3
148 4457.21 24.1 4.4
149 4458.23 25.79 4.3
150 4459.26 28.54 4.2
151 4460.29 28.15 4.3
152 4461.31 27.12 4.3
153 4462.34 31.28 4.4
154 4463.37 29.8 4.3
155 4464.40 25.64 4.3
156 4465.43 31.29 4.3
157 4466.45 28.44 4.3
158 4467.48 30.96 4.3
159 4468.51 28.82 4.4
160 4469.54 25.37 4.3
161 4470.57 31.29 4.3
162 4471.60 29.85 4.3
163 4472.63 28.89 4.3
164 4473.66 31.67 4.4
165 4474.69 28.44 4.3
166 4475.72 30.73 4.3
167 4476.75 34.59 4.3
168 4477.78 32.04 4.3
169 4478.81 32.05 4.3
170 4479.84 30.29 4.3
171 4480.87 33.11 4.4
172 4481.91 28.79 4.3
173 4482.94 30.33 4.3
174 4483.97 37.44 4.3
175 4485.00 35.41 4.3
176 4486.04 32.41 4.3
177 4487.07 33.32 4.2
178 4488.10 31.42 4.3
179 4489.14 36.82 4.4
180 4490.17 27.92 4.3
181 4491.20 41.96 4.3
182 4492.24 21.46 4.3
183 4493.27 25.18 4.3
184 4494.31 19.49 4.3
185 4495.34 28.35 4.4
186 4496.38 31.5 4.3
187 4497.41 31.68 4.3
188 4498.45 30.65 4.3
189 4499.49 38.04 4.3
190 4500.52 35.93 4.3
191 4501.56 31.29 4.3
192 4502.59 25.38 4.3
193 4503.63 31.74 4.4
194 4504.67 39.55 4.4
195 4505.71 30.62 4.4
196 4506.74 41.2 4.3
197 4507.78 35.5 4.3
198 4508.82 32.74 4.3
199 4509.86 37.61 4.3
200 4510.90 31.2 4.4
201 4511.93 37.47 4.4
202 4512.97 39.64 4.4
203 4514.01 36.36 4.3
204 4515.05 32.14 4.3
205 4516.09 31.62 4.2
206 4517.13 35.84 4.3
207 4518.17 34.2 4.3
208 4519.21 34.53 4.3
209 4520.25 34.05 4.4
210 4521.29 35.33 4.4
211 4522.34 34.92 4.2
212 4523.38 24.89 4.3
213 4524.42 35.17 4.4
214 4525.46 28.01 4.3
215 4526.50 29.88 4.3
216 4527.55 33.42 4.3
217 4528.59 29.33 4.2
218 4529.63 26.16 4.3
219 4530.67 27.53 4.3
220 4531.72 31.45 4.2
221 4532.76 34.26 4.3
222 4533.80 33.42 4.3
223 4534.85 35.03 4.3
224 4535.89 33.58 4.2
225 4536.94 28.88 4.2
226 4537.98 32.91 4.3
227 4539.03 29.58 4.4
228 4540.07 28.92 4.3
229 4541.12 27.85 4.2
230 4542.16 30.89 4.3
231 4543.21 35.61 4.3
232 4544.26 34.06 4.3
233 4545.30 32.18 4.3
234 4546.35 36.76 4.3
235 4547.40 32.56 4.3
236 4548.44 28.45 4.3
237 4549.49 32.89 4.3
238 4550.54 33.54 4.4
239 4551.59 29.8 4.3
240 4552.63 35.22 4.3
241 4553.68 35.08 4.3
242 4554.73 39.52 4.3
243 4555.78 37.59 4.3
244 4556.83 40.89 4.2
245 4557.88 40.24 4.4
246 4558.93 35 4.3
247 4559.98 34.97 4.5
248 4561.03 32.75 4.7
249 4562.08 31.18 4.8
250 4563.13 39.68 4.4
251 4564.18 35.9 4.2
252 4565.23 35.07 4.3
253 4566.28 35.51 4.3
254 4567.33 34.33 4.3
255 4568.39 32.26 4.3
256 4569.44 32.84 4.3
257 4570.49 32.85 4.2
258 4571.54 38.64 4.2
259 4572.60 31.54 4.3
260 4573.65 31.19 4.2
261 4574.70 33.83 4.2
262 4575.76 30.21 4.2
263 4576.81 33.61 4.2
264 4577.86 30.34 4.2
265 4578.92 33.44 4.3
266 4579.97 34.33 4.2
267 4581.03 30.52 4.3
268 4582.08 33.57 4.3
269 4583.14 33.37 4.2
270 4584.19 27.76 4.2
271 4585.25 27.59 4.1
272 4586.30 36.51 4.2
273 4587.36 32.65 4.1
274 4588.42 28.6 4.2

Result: 1.2 angstrom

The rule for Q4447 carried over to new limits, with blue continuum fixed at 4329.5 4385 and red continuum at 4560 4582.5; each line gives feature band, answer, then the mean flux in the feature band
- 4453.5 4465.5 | 0.9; 27.6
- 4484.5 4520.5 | -2.0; 33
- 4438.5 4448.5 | -0.5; 30.7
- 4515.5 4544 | 0.3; 31.8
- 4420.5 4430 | -0.4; 29.8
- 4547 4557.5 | -0.6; 34.7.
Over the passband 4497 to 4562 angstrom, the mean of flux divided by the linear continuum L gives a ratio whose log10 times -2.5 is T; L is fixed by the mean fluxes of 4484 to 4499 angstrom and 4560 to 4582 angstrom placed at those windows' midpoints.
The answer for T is -0.04 mag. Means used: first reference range 30.8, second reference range 33.5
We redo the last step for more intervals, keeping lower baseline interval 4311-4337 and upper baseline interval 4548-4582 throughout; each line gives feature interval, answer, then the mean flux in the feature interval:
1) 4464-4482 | 0.02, 30.2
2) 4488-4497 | 0.08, 29.3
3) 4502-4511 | -0.07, 34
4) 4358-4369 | -0.04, 27.6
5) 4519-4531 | 0.05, 31.1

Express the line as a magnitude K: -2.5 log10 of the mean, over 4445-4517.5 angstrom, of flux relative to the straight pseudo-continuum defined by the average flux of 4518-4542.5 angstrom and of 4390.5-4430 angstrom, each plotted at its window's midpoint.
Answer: -0.04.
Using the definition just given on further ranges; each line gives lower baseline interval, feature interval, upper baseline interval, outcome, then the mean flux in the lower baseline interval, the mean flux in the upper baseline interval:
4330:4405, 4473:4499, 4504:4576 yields 0.007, 26.2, 33.6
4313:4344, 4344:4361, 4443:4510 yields -0.070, 25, 30.7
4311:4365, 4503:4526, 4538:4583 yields -0.071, 25.9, 33.7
